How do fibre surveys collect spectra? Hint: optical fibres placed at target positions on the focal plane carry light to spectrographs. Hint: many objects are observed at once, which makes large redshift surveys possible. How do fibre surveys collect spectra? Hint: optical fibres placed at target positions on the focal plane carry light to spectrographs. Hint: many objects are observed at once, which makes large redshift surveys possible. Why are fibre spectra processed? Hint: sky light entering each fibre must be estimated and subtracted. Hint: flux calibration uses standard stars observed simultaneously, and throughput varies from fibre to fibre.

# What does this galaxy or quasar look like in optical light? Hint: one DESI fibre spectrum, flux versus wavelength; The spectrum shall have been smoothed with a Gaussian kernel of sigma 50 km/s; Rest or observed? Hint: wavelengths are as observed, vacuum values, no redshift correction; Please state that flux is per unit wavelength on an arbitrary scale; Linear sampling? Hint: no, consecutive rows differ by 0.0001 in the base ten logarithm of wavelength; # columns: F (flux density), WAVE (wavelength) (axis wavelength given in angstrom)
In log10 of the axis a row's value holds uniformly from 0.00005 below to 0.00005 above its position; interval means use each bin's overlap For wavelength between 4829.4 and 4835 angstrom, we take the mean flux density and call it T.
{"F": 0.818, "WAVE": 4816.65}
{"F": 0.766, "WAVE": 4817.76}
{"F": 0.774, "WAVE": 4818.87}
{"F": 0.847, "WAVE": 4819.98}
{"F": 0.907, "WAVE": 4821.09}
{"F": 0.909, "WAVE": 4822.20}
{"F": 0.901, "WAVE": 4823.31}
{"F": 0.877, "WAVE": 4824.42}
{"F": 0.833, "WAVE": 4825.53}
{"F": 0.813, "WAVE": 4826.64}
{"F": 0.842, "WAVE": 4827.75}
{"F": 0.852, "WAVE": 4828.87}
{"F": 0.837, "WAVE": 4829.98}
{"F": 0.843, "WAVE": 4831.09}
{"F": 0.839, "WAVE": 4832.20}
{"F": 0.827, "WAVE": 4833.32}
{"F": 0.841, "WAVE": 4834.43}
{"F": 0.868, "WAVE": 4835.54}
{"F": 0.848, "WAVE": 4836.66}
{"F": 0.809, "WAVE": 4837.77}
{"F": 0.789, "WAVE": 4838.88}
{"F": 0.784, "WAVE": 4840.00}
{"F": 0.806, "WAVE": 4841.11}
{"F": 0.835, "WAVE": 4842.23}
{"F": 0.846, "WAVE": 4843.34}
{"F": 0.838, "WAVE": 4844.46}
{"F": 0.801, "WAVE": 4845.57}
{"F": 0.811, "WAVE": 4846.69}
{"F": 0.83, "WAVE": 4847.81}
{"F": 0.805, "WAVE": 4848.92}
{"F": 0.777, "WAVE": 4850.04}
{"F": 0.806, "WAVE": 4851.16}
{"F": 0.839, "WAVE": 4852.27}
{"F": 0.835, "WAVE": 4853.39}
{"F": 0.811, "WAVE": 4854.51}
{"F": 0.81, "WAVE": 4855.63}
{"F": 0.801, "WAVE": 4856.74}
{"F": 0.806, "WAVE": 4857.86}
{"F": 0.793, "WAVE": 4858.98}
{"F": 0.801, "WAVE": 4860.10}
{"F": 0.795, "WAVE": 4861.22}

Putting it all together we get 0.838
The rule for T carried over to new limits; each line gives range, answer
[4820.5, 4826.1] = 0.886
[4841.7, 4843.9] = 0.842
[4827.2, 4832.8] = 0.841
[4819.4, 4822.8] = 0.887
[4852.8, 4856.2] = 0.819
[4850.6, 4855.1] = 0.822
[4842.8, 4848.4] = 0.825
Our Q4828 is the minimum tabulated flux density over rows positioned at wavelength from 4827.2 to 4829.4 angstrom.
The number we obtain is 0.842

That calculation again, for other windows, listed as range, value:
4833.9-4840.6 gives 0.784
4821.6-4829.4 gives 0.813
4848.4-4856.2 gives 0.777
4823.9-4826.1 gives 0.833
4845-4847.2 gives 0.801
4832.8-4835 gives 0.827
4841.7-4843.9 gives 0.835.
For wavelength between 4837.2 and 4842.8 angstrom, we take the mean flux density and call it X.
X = 0.806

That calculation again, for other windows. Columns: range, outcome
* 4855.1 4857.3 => 0.808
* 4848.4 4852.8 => 0.807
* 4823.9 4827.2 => 0.842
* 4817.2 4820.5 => 0.795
